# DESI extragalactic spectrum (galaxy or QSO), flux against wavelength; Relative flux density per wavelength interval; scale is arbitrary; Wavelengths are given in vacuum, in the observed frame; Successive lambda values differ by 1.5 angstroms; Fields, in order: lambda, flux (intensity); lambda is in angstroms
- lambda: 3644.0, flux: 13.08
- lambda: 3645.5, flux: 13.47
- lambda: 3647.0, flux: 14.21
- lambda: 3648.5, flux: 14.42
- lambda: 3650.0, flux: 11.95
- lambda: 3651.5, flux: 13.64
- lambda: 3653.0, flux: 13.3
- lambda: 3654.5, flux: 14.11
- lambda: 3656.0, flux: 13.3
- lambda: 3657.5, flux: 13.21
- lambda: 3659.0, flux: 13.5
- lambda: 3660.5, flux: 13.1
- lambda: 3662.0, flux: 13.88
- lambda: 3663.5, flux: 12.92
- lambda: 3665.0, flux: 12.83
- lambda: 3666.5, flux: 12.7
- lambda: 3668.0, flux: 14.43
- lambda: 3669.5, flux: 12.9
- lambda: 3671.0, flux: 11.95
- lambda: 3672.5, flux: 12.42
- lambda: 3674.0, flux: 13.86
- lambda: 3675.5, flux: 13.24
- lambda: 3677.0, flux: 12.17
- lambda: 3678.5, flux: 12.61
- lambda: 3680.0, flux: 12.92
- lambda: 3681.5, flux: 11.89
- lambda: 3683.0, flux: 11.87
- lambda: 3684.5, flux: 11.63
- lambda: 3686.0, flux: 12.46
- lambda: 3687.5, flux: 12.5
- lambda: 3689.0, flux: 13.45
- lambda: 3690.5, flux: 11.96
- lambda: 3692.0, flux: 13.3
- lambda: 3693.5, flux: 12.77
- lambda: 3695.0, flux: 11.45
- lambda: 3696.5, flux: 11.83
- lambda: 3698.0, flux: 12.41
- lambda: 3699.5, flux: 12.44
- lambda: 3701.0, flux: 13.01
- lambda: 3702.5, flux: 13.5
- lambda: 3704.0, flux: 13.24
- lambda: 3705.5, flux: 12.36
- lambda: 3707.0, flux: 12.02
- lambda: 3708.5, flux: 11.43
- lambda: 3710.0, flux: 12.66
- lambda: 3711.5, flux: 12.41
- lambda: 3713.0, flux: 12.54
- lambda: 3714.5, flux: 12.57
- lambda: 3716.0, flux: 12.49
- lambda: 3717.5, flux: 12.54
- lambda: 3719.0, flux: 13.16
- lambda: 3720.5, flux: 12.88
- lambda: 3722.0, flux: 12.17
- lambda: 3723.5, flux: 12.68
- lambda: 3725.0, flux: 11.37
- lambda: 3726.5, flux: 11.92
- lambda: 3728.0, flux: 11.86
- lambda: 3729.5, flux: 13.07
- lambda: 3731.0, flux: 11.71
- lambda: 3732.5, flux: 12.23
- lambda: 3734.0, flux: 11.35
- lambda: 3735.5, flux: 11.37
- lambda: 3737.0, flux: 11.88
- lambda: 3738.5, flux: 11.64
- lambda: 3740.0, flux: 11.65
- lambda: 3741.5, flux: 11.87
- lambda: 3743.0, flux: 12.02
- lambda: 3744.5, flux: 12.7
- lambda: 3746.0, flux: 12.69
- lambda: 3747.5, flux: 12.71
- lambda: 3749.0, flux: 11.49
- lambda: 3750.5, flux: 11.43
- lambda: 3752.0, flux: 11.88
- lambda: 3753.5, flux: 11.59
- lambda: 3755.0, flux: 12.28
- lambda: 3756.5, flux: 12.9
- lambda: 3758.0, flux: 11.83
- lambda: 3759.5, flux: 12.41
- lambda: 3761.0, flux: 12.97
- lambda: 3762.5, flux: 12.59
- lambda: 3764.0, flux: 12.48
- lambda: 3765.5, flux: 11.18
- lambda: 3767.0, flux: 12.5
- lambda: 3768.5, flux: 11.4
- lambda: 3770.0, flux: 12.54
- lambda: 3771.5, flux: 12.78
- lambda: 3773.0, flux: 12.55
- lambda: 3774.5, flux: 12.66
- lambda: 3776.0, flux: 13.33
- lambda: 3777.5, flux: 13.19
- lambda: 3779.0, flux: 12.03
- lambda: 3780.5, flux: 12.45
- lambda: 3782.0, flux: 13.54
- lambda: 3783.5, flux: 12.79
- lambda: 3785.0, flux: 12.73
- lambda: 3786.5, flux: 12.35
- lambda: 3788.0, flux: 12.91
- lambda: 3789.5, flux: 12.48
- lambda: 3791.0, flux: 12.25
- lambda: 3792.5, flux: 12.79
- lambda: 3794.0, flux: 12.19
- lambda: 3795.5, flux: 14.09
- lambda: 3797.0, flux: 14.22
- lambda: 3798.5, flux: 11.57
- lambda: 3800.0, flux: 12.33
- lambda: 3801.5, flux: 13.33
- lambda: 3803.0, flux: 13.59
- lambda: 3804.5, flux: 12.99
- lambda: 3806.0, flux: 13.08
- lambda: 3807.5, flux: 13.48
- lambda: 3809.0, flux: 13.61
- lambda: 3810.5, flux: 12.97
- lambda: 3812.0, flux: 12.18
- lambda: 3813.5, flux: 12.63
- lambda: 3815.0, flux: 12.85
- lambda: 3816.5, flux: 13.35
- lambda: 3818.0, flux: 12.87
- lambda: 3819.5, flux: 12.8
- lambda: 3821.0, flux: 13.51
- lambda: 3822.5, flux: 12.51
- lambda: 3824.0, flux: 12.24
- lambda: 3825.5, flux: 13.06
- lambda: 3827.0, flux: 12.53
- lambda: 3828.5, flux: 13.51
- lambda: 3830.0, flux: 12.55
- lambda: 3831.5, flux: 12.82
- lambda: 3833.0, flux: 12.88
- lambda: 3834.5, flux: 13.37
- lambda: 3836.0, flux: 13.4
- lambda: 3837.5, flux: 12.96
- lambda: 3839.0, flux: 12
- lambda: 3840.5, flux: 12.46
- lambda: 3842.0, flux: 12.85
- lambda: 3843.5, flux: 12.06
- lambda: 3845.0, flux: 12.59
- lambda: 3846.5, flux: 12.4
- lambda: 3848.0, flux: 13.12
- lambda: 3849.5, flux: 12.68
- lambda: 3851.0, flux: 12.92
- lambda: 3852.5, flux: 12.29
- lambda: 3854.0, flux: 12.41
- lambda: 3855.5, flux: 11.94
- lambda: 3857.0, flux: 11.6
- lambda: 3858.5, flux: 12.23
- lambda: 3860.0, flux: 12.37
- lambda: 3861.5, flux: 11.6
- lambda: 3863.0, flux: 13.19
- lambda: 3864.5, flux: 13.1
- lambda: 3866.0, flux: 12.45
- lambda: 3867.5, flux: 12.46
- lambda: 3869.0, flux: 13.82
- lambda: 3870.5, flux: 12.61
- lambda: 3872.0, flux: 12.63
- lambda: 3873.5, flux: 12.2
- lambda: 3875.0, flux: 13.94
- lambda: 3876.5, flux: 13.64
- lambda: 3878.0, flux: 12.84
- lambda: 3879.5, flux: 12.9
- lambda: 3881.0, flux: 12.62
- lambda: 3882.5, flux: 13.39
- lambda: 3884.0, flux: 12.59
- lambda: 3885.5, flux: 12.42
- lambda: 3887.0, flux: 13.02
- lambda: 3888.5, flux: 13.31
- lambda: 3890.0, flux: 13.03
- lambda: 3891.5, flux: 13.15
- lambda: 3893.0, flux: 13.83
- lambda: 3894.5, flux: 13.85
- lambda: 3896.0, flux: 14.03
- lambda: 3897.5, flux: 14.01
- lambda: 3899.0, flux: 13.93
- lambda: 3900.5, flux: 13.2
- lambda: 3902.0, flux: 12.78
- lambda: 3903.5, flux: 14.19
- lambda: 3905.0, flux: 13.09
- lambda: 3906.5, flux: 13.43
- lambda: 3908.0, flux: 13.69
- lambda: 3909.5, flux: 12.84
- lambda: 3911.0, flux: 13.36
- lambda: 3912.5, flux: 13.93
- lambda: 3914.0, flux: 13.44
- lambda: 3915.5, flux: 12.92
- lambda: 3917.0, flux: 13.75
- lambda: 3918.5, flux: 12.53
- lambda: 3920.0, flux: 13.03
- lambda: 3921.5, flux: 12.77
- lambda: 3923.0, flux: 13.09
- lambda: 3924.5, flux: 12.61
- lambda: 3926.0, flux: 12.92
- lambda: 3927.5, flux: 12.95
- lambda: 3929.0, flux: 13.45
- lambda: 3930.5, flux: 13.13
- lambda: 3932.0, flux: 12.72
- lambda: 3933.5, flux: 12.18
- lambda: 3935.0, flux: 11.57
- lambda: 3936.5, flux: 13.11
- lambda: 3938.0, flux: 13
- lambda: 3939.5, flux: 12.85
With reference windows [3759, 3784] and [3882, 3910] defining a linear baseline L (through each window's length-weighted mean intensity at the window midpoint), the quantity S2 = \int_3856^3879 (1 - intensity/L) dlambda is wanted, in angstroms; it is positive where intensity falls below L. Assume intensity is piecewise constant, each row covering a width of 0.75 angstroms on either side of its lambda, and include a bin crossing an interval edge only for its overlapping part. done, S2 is 0.8 angstroms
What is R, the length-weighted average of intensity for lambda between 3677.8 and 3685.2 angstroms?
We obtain 12.2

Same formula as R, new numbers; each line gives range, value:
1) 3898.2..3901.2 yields 13.6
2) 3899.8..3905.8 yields 13.3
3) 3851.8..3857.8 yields 12.1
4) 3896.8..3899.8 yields 14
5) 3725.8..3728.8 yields 11.9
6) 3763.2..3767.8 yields 12.1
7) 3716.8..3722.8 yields 12.7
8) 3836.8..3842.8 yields 12.6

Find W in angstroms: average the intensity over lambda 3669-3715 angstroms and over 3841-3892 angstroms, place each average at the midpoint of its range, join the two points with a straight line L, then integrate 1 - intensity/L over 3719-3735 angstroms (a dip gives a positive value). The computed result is 0.5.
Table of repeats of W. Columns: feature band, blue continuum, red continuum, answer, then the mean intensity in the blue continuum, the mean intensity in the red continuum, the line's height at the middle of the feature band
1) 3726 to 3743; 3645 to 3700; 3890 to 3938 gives 1.44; 12.9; 13.2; 13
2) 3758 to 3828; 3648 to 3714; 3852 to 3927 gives 0.85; 12.8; 13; 12.9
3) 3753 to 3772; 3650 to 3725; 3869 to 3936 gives 0.89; 12.7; 13.1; 12.9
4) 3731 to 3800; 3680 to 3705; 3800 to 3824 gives 2.41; 12.5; 13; 12.8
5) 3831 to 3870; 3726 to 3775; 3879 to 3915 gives 1.01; 12.1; 13.3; 13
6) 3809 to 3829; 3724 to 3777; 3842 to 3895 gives -0.57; 12.1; 12.8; 12.5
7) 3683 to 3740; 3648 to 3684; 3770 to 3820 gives 2.89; 13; 12.9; 13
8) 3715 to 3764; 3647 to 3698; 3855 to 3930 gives 2.87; 12.9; 13.1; 12.9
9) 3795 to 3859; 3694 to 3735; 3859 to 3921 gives 0.23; 12.3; 13.1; 12.9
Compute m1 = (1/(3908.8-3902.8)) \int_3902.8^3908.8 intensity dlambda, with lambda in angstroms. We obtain 13.6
